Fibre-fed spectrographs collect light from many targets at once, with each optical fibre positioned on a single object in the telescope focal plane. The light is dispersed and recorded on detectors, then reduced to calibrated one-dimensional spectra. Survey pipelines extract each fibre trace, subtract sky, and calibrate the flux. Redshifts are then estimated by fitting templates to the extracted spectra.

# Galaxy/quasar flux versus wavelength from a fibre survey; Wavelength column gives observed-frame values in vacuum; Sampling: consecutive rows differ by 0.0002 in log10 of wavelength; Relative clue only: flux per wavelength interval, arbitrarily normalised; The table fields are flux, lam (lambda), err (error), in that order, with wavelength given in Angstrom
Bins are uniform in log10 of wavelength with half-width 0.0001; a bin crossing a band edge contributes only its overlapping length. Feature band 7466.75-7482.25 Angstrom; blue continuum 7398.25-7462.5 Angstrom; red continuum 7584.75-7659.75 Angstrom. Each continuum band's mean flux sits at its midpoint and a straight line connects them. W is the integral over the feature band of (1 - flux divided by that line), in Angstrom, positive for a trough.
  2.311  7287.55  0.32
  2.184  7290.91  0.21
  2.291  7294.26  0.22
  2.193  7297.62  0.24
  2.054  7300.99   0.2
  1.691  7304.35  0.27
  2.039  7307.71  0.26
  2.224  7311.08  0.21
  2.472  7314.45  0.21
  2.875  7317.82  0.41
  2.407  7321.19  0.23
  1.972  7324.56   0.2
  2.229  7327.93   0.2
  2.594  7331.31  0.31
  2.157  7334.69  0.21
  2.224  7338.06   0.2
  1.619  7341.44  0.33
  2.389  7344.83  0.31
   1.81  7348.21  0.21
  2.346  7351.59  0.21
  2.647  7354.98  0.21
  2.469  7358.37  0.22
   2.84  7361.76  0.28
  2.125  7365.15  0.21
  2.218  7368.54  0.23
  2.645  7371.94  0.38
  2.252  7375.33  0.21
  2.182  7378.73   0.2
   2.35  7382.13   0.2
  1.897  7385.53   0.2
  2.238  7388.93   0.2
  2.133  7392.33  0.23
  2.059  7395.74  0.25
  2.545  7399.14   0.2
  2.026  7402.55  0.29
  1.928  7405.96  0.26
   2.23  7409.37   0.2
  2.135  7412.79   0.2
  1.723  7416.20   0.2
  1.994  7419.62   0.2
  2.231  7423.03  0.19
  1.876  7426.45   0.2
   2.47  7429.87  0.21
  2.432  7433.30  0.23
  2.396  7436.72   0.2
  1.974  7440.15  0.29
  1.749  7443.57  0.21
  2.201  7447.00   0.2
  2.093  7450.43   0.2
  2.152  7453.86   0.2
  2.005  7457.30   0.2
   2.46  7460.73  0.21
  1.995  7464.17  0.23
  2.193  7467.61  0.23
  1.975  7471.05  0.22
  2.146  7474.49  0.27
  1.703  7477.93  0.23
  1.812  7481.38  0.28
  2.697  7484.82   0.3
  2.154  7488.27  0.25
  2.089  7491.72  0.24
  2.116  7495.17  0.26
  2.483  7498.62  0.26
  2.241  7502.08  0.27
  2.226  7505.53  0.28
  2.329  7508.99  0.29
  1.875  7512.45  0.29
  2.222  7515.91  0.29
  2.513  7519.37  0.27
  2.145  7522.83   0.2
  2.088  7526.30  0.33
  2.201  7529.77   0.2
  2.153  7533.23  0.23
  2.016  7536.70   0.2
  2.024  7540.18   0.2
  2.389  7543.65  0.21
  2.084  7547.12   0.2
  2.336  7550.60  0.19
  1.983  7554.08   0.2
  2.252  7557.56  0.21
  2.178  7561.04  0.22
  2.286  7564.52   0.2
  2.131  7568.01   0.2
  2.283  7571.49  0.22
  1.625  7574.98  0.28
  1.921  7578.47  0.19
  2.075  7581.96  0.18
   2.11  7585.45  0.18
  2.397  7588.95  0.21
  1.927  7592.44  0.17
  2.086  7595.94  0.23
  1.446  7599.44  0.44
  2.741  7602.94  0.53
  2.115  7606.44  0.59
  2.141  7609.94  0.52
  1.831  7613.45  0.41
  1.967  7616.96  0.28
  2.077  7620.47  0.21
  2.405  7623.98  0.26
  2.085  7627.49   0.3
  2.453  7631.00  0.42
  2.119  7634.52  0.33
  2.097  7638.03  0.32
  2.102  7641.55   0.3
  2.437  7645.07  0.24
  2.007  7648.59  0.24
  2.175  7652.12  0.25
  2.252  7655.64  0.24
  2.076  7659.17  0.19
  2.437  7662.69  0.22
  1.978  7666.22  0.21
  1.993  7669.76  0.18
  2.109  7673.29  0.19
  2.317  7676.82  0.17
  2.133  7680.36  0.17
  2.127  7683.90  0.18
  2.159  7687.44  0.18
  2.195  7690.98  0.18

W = 1.3 Angstrom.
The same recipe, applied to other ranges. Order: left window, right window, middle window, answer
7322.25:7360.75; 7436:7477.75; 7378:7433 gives 0.57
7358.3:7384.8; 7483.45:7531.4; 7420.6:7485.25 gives 4.69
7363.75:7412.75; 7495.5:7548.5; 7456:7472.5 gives 0.51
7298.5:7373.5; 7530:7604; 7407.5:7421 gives 1.21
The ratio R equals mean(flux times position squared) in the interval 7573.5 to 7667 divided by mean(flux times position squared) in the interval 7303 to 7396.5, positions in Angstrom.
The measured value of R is 1.0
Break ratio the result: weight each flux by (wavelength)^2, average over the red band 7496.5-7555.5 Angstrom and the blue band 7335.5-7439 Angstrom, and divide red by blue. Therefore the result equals 1.03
